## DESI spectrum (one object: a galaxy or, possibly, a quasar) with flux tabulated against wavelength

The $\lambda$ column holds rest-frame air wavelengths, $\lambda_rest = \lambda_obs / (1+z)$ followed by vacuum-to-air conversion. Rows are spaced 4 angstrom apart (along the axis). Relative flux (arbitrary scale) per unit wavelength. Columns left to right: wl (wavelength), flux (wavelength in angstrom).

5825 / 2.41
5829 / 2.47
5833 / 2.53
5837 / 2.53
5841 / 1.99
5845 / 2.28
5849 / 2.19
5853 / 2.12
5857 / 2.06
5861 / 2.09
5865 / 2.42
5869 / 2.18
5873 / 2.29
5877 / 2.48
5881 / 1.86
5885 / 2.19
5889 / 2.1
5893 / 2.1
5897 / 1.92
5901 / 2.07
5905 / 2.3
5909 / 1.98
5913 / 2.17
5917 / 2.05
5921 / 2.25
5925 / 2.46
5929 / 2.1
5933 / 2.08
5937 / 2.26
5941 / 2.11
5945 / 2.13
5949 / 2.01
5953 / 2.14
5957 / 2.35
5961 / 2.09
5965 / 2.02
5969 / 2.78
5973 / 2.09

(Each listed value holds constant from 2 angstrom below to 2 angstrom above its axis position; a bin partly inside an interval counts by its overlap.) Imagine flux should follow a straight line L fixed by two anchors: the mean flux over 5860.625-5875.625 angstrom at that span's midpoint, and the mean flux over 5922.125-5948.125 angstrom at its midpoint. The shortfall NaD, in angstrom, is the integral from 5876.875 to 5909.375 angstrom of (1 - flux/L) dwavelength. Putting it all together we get 2.1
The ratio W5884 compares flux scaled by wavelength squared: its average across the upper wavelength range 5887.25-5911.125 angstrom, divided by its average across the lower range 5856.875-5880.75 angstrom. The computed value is 0.94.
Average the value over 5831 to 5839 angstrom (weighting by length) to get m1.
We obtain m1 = 2.53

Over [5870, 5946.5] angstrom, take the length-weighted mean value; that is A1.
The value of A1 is 2.15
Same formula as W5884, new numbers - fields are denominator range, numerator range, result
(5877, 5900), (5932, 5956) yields 1.05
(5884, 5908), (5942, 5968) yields 1.04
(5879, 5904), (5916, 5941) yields 1.09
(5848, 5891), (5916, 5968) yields 1.02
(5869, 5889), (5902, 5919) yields 0.98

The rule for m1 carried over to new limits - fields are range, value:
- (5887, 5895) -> 2.1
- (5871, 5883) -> 2.21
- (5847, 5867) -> 2.18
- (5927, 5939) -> 2.15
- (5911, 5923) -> 2.16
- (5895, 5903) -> 1.99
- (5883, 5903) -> 2.08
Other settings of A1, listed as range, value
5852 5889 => 2.18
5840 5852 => 2.16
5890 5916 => 2.09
